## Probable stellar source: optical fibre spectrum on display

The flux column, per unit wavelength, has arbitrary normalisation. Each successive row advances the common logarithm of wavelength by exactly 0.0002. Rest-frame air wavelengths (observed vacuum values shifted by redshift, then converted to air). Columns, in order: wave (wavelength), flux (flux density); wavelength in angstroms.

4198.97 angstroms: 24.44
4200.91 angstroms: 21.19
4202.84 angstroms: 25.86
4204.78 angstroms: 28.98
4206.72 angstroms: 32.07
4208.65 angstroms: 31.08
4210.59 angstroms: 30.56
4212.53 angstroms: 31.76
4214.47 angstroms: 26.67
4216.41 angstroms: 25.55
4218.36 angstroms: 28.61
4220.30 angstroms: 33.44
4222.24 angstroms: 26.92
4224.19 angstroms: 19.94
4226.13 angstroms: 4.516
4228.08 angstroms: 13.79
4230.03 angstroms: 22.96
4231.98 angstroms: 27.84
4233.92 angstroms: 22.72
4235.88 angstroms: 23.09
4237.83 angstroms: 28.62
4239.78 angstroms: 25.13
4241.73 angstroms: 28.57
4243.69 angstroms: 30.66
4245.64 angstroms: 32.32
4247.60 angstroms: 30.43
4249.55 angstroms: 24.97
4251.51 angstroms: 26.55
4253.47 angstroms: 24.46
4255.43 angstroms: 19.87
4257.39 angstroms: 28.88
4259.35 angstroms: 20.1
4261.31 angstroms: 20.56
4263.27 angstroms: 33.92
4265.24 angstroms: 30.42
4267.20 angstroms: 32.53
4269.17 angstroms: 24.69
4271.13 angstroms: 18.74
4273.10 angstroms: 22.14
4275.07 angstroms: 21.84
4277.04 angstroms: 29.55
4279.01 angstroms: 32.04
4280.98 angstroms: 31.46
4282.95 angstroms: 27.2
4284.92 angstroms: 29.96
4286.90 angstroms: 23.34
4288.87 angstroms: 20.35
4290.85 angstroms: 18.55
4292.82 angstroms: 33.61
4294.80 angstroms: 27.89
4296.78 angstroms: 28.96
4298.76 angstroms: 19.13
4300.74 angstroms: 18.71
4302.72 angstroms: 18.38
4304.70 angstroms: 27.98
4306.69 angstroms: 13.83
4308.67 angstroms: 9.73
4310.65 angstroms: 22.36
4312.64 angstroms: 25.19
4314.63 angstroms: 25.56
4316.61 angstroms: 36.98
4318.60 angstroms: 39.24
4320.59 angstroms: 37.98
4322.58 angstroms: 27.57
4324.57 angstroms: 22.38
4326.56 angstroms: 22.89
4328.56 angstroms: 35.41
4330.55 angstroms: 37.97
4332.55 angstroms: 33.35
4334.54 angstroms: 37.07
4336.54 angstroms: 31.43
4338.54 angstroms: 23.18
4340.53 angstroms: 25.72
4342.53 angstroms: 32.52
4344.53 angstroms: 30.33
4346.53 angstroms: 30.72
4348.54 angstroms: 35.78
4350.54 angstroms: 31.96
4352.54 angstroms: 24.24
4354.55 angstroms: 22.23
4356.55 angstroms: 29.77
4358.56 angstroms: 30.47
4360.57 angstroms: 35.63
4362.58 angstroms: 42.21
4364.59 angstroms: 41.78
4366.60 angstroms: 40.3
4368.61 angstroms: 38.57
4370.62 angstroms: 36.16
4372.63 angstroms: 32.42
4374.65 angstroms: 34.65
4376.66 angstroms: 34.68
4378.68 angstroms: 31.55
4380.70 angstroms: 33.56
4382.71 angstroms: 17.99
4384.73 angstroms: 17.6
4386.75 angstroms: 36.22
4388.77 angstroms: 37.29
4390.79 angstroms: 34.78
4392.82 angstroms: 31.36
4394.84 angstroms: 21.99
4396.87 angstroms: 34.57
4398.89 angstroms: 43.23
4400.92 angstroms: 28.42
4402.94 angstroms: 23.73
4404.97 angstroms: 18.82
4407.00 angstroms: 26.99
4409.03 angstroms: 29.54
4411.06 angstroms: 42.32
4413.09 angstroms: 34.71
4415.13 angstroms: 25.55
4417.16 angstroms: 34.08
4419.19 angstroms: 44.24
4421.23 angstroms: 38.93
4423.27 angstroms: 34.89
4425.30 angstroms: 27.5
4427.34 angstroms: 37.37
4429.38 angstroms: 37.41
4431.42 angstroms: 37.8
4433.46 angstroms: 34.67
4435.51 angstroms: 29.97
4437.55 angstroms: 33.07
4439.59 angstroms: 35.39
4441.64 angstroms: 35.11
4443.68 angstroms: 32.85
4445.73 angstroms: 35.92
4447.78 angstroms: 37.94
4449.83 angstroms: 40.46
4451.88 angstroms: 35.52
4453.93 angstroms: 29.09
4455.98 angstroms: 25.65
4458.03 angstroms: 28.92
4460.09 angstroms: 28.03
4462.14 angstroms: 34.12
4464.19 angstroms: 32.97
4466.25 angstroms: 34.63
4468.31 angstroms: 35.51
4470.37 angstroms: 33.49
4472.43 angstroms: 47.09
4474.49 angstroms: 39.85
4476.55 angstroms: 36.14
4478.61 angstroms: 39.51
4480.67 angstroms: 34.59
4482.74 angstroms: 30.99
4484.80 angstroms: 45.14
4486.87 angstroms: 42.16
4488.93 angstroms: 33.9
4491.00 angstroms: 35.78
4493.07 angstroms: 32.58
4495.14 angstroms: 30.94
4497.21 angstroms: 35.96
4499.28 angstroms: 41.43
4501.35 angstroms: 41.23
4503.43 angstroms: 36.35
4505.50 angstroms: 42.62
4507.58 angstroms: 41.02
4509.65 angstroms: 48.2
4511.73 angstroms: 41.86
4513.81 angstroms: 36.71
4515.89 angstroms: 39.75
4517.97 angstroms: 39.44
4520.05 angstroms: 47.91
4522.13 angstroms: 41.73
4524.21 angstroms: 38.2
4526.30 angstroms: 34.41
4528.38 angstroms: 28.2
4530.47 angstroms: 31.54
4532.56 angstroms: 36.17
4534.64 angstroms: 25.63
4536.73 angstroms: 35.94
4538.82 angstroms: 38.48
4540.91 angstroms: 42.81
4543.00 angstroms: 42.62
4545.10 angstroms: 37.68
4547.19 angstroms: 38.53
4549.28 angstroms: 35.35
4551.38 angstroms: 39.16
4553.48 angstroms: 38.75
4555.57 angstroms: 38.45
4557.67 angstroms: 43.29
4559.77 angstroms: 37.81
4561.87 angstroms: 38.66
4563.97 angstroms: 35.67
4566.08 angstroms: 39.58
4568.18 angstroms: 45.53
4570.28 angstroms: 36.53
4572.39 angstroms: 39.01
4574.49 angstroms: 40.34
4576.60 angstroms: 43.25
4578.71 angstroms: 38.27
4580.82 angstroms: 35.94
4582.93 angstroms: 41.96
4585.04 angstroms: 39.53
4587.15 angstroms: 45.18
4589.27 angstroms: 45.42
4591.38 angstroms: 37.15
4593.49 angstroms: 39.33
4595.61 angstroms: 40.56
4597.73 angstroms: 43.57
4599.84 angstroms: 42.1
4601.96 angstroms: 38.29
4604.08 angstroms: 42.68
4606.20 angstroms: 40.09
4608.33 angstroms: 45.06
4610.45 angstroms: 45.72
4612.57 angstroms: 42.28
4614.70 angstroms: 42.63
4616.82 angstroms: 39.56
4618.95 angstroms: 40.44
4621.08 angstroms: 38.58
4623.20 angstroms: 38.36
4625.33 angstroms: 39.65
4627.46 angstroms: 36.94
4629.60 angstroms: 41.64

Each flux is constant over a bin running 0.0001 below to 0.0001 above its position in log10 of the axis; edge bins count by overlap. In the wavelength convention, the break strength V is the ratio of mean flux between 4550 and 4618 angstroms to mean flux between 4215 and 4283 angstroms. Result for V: 1.6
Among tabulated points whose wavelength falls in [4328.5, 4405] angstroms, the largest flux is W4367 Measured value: 43.23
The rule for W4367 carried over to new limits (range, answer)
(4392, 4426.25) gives 44.24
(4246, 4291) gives 33.92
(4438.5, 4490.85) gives 47.09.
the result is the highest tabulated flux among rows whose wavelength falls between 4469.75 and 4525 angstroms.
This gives 48.2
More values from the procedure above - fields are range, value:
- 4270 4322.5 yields 39.24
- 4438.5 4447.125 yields 35.92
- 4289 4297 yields 33.61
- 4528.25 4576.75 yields 45.53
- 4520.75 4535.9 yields 41.73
